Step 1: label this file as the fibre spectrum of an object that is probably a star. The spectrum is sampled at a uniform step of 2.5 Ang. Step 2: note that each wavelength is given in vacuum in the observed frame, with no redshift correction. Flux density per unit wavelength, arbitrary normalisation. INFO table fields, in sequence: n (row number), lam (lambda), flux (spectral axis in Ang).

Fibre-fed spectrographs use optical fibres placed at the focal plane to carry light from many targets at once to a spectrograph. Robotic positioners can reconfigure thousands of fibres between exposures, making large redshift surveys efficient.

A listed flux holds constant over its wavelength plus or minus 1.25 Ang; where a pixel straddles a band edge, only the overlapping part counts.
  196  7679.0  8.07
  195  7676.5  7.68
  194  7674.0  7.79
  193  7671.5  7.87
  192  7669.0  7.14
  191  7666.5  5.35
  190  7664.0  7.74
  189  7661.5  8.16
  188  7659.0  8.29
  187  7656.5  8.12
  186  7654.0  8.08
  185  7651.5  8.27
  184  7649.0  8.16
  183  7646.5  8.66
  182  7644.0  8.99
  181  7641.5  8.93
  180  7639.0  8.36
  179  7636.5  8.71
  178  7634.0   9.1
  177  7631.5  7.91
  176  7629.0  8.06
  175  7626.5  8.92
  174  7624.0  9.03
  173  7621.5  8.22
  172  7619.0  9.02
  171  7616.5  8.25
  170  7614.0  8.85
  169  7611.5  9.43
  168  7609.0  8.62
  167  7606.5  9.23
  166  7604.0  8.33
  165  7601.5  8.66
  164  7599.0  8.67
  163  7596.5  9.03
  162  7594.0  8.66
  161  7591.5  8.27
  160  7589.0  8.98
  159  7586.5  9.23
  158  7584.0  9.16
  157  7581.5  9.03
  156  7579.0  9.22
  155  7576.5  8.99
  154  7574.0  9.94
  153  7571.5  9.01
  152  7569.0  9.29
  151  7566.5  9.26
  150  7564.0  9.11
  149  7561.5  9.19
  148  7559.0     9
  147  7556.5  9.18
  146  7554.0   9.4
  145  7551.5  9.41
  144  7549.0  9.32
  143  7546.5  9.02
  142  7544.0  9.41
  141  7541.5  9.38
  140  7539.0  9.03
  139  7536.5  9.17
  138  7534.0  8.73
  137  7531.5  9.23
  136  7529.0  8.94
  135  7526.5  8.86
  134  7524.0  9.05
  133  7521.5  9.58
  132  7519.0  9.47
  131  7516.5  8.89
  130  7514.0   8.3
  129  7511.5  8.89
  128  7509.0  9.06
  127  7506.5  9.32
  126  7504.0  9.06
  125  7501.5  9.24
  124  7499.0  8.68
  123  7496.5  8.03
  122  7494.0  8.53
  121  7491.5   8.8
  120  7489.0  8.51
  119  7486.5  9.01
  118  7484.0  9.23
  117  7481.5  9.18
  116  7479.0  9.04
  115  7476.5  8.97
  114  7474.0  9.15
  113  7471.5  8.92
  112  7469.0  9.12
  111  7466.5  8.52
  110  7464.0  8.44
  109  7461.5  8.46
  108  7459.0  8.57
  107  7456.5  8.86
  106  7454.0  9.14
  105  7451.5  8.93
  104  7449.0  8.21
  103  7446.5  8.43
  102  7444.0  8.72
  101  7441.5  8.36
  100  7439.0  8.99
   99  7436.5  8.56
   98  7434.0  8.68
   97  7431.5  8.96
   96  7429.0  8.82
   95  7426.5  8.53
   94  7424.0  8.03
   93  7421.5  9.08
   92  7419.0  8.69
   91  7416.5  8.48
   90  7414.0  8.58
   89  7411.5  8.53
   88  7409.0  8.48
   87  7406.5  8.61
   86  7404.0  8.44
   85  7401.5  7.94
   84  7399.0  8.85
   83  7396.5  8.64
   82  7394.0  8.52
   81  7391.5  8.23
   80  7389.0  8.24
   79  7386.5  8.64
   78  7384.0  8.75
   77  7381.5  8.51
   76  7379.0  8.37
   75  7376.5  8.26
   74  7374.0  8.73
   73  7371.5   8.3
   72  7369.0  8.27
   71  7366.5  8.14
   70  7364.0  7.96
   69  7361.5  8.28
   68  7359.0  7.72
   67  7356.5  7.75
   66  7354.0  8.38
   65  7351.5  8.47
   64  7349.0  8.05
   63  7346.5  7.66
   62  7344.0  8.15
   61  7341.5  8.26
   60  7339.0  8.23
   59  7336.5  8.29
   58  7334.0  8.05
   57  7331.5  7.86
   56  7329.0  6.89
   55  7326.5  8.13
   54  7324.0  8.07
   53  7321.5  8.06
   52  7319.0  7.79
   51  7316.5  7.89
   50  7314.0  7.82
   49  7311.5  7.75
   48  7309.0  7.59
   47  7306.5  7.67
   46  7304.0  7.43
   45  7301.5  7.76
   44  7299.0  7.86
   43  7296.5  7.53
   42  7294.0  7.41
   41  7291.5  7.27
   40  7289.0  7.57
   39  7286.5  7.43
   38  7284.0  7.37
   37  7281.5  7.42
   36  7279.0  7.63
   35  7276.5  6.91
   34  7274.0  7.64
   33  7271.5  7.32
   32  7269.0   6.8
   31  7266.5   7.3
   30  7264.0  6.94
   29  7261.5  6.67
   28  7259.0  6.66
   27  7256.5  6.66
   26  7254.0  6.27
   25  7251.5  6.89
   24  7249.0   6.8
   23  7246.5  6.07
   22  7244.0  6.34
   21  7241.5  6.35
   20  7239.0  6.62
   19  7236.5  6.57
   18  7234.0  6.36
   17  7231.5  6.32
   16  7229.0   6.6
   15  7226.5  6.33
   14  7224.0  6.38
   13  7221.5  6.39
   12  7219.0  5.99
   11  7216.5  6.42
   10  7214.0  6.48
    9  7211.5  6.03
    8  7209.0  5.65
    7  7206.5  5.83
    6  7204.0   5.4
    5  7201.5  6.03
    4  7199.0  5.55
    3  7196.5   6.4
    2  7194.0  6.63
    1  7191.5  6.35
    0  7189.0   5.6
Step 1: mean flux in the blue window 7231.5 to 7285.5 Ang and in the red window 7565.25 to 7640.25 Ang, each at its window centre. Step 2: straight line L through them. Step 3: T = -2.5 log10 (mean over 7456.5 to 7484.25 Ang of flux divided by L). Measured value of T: -0.10 mag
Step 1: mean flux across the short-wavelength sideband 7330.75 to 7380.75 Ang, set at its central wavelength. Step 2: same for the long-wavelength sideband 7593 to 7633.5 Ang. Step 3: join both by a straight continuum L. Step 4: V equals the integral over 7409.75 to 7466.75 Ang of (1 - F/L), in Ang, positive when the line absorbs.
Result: -2.1 Ang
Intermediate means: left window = 8.17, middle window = 8.63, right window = 8.69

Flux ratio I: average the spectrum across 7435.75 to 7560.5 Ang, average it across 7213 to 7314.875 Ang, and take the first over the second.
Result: 1.3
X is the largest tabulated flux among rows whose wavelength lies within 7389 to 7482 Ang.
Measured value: 9.18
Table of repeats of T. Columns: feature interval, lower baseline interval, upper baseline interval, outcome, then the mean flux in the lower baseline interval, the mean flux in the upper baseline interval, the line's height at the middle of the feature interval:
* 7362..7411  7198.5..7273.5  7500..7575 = -0.08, 6.42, 9.15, 7.79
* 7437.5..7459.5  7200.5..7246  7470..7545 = -0.04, 6.23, 8.99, 8.41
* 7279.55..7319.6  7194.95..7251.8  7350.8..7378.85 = -0.04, 6.24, 8.21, 7.3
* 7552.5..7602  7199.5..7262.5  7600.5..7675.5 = -0.13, 6.31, 8.34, 8.04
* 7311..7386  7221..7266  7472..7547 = -0.08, 6.53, 8.99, 7.5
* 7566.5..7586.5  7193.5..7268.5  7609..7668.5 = -0.15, 6.37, 8.36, 8.06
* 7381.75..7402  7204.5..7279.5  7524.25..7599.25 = -0.10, 6.55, 9.11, 7.75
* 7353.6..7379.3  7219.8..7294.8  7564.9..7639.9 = -0.10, 6.83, 8.85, 7.47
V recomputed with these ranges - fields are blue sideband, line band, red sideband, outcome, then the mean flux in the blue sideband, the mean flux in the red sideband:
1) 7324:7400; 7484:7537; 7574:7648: -2.3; 8.21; 8.79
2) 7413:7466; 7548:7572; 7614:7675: -2.4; 8.64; 8.23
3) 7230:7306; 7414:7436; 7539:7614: -1.6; 7.01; 9.08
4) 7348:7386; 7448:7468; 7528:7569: 0.2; 8.27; 9.18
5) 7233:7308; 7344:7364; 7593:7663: -1.7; 7.05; 8.59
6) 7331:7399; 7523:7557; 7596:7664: -2.7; 8.26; 8.57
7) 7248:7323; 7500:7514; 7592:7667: -1.7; 7.34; 8.49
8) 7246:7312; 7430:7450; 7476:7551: -0.4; 7.21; 9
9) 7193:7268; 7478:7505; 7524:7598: -1.0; 6.36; 9.12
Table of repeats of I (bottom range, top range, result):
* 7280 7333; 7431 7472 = 1.14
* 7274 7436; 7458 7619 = 1.11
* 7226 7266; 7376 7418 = 1.30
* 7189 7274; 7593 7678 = 1.30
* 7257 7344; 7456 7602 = 1.19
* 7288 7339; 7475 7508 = 1.15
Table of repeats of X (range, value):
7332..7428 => 9.08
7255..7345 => 8.29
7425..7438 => 8.96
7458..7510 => 9.32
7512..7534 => 9.58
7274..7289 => 7.64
